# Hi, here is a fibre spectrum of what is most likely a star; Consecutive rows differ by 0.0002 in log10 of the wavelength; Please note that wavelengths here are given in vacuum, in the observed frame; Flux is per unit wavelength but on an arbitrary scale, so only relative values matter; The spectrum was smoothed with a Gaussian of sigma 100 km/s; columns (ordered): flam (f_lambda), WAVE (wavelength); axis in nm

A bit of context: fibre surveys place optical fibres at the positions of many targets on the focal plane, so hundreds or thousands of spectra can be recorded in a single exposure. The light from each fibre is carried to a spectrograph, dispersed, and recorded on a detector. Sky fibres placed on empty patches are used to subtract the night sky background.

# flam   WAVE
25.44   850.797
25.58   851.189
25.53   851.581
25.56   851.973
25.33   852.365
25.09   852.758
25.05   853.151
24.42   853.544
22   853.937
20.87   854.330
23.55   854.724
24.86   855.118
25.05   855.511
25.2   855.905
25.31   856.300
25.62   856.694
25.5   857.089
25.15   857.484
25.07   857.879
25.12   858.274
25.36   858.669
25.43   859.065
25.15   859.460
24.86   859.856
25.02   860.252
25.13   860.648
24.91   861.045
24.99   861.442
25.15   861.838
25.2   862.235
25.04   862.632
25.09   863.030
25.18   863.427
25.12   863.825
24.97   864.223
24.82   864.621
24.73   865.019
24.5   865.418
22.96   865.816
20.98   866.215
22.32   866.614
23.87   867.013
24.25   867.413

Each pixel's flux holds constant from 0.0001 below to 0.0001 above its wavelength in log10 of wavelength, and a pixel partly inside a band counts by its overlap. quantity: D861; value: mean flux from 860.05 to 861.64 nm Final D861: 25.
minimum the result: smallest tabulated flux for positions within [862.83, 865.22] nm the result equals 24.73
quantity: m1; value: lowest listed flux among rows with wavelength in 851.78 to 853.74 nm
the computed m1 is 24.42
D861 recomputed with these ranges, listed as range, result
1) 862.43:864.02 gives 25.1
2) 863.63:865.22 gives 24.9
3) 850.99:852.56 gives 25.5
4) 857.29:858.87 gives 25.2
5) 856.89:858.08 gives 25.2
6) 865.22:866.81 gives 22.7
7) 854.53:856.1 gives 24.7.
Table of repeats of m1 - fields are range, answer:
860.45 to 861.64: 24.91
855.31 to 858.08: 25.05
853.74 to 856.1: 20.87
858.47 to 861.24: 24.86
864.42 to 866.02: 22.96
